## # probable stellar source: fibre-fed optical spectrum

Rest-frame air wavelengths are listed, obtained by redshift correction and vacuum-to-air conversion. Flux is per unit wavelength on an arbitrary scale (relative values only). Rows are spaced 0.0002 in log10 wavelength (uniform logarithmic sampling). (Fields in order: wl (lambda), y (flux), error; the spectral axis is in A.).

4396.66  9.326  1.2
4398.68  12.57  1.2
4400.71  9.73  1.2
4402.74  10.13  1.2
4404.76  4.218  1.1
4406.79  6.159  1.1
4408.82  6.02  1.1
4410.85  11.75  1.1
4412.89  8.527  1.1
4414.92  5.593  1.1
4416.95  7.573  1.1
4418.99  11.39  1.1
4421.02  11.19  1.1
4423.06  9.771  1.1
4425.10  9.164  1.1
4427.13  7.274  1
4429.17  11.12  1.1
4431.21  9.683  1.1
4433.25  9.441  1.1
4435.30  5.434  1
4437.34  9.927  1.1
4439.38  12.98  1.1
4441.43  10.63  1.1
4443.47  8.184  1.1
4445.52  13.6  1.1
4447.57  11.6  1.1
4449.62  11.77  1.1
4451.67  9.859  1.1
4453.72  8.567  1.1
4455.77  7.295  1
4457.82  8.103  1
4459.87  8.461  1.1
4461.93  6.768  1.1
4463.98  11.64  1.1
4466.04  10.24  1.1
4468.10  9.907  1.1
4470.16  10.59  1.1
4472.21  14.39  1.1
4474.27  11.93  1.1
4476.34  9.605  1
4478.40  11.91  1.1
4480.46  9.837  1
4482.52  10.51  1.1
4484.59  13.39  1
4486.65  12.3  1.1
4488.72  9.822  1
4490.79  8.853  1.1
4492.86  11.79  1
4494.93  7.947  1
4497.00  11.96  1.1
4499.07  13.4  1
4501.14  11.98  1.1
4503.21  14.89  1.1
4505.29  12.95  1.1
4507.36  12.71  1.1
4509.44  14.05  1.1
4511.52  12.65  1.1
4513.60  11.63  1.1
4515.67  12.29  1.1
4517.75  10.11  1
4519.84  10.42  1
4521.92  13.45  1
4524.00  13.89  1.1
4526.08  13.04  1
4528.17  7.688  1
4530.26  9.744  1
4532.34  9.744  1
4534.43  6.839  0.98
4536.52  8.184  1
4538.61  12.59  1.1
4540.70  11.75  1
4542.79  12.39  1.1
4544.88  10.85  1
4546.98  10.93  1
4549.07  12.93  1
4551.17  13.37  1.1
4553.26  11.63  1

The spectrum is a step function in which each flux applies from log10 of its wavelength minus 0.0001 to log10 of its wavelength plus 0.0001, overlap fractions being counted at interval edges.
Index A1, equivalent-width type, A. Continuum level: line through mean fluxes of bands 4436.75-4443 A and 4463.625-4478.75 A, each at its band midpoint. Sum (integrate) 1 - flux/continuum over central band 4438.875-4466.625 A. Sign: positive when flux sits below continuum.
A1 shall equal 2.9 A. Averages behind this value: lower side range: 11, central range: 9.92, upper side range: 11.2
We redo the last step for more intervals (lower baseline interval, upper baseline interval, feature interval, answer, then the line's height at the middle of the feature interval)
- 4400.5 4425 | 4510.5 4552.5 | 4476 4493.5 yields -1.33 A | 10.1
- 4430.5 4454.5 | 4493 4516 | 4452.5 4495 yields 4.02 A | 11.3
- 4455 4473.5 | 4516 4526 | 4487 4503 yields -0.07 A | 11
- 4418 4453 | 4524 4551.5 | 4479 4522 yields -4.63 A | 10.6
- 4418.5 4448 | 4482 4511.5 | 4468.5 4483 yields 0.11 A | 11.3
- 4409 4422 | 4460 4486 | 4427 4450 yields -0.90 A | 9.8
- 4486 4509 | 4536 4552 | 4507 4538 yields 1.71 A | 11.7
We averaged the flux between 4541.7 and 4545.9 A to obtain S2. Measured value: 11.6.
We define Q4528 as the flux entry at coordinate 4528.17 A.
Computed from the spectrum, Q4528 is 7.688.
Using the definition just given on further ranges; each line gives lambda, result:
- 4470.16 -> 10.59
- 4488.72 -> 9.822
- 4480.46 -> 9.837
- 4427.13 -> 7.274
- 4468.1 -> 9.907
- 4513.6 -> 11.63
